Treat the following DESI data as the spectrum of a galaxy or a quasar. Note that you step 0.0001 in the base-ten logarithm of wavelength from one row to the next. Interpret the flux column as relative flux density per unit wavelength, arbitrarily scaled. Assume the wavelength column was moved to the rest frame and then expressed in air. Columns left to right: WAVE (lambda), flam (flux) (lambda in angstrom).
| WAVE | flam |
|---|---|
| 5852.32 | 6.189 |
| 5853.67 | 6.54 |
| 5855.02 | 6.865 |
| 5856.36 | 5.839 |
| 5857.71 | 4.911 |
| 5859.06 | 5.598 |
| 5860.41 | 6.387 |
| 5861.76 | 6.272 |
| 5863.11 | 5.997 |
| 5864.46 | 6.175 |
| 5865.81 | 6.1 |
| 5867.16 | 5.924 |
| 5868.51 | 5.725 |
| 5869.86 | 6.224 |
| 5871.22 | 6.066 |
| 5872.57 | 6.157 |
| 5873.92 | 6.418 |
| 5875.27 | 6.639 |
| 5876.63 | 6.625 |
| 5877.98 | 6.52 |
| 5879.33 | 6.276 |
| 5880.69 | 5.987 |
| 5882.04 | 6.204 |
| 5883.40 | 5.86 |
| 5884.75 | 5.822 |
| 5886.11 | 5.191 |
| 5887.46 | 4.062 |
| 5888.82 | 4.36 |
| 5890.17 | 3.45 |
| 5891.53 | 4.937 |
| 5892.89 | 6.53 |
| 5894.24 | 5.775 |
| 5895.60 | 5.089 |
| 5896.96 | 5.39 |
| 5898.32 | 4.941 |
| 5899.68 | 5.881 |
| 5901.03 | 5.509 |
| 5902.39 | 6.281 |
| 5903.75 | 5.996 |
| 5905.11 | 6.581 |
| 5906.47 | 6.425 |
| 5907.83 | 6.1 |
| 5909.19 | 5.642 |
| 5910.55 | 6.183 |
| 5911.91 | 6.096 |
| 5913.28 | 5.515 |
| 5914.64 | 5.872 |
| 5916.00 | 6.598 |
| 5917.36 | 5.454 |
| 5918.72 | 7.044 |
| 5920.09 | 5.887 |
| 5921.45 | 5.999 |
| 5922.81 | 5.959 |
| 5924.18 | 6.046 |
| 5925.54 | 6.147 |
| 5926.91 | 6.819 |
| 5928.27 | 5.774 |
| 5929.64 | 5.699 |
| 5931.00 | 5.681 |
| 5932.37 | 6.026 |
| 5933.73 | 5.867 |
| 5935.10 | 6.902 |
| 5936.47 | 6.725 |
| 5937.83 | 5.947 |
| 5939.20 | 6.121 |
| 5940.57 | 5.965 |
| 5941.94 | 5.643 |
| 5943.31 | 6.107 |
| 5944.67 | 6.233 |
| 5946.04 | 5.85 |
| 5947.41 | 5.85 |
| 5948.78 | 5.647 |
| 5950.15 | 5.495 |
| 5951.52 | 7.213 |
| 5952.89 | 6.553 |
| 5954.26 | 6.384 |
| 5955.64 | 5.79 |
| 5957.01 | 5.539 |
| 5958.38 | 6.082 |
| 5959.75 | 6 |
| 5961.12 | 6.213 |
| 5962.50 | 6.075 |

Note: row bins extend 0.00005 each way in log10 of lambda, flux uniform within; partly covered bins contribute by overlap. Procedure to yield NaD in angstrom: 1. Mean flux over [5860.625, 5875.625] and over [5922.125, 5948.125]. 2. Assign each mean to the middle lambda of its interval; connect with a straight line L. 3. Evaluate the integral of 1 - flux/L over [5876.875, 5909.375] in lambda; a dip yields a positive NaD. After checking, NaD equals 2.6 angstrom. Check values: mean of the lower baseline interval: 6.15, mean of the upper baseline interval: 6.07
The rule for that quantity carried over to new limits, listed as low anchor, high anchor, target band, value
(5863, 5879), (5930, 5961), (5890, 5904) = 1.5 angstrom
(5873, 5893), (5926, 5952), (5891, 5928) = -0.7 angstrom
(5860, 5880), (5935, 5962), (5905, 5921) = 0.2 angstrom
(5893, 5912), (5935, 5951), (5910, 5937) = -0.7 angstrom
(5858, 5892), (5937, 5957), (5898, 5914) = -0.1 angstrom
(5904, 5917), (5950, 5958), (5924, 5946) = 0.2 angstrom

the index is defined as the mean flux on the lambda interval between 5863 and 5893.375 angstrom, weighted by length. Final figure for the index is 5.78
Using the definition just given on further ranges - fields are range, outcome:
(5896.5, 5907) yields 5.88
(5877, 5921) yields 5.74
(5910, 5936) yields 6.09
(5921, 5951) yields 6.03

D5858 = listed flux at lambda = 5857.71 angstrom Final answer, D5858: 4.911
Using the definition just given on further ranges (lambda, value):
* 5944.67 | 6.233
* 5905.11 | 6.581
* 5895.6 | 5.089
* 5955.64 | 5.79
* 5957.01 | 5.539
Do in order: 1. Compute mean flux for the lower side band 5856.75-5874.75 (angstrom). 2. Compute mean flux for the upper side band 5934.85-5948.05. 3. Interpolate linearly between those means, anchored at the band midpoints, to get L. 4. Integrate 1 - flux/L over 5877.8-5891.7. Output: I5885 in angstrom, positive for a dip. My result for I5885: 1.7 angstrom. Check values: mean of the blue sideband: 6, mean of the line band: 5.31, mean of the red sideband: 6.11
